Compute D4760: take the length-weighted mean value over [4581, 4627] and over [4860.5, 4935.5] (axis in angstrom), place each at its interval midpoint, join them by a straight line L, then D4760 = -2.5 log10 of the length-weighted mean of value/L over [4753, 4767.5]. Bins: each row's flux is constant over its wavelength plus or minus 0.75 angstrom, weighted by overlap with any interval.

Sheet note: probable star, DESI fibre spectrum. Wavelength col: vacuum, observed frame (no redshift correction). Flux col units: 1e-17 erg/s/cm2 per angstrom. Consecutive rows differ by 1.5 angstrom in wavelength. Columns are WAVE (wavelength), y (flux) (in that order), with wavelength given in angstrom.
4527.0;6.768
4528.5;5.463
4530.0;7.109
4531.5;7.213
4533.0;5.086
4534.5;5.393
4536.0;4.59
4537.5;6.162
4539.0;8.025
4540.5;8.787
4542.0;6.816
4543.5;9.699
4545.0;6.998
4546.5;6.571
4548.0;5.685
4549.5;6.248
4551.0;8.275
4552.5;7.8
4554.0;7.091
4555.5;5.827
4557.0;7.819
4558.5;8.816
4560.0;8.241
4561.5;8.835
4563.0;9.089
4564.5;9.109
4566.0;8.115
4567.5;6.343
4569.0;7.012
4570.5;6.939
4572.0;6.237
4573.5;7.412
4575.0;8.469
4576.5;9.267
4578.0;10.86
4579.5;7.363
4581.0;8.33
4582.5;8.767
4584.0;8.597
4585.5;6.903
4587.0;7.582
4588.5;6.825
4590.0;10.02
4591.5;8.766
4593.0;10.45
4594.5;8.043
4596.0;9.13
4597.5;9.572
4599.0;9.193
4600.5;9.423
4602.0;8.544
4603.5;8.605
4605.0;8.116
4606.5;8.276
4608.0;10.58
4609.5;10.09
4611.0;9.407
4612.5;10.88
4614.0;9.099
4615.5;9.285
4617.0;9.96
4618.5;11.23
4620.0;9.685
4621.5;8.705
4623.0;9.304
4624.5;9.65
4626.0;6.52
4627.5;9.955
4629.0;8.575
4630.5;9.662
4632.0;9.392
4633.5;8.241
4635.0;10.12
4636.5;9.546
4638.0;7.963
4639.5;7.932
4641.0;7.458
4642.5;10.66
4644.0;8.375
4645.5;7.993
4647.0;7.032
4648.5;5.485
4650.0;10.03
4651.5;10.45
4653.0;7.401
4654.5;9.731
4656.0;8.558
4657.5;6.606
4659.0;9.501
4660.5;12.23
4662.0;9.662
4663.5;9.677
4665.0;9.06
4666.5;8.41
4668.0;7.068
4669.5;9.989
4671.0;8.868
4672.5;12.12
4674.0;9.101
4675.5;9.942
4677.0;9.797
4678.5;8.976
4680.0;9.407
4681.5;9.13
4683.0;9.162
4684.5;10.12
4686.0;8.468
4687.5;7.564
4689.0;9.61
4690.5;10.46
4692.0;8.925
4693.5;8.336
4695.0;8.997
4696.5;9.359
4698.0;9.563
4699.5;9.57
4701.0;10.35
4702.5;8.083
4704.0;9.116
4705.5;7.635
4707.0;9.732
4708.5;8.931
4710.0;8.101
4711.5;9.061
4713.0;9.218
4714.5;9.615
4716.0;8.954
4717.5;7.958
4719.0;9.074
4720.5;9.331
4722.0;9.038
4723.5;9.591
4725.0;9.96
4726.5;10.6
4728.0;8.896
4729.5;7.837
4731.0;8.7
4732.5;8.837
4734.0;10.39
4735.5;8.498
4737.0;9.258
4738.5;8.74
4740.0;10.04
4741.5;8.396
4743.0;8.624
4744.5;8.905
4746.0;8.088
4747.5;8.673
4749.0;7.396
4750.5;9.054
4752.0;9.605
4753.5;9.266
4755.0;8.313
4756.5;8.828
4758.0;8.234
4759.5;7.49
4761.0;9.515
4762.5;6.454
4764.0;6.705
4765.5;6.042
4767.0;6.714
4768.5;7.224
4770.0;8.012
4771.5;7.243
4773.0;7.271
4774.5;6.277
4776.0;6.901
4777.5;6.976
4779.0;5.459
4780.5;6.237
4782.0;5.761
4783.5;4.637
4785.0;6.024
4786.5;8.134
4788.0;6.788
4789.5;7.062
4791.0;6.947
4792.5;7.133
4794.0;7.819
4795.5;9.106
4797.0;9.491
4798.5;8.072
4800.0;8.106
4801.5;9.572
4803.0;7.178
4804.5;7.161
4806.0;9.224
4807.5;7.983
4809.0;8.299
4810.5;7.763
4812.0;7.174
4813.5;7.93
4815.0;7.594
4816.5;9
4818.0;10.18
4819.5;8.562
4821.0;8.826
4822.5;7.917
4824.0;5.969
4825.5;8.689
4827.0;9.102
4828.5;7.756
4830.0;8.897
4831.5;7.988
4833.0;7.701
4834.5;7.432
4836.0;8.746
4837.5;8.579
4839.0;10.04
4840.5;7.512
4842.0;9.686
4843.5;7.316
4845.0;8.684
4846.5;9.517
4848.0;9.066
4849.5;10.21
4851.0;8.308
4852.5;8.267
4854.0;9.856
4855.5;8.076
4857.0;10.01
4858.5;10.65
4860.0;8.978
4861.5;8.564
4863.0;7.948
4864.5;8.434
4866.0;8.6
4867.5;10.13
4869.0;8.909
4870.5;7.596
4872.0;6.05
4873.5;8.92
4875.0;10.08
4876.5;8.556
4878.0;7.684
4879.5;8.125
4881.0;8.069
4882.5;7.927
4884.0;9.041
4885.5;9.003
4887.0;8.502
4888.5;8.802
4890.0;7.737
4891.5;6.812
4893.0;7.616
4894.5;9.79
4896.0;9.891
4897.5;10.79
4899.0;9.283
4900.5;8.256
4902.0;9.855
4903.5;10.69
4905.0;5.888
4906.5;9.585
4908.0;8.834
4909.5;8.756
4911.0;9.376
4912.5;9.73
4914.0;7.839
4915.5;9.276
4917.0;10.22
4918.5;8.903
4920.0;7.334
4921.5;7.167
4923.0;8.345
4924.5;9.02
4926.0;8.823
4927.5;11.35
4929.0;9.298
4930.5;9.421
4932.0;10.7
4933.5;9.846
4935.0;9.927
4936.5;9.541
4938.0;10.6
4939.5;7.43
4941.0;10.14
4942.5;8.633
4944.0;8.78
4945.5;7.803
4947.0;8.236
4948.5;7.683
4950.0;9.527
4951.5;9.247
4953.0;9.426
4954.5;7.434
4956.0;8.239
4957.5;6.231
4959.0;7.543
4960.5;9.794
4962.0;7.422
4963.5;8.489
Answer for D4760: 0.15 mag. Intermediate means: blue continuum 9.03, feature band 7.75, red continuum 8.82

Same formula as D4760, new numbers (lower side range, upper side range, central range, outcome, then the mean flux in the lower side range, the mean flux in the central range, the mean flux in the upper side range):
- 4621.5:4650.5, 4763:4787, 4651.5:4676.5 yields -0.13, 8.62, 9.29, 6.58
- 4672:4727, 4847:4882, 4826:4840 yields 0.05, 9.25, 8.46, 8.74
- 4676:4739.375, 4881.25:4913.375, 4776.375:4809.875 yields 0.21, 9.12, 7.41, 8.85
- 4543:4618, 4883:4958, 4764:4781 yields 0.27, 8.38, 6.76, 8.9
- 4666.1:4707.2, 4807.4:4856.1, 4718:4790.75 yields 0.11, 9.21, 8.02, 8.45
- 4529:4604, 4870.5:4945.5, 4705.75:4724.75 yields -0.09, 7.83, 9.04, 8.88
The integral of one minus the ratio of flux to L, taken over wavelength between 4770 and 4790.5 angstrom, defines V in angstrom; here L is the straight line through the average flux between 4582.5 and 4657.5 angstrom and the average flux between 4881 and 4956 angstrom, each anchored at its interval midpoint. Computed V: 5.36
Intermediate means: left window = 8.89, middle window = 6.58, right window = 8.93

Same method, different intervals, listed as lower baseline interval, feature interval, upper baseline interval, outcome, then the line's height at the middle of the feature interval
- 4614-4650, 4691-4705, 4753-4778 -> -1.7 angstrom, 8.17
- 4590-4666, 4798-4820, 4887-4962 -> 1.7 angstrom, 8.95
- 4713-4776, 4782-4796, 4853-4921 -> 2.6 angstrom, 8.56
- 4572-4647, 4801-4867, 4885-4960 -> 2.6 angstrom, 8.88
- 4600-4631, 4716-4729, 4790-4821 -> -0.8 angstrom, 8.7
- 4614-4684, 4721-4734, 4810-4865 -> -0.6 angstrom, 8.87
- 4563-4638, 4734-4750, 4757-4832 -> -1.6 angstrom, 7.94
